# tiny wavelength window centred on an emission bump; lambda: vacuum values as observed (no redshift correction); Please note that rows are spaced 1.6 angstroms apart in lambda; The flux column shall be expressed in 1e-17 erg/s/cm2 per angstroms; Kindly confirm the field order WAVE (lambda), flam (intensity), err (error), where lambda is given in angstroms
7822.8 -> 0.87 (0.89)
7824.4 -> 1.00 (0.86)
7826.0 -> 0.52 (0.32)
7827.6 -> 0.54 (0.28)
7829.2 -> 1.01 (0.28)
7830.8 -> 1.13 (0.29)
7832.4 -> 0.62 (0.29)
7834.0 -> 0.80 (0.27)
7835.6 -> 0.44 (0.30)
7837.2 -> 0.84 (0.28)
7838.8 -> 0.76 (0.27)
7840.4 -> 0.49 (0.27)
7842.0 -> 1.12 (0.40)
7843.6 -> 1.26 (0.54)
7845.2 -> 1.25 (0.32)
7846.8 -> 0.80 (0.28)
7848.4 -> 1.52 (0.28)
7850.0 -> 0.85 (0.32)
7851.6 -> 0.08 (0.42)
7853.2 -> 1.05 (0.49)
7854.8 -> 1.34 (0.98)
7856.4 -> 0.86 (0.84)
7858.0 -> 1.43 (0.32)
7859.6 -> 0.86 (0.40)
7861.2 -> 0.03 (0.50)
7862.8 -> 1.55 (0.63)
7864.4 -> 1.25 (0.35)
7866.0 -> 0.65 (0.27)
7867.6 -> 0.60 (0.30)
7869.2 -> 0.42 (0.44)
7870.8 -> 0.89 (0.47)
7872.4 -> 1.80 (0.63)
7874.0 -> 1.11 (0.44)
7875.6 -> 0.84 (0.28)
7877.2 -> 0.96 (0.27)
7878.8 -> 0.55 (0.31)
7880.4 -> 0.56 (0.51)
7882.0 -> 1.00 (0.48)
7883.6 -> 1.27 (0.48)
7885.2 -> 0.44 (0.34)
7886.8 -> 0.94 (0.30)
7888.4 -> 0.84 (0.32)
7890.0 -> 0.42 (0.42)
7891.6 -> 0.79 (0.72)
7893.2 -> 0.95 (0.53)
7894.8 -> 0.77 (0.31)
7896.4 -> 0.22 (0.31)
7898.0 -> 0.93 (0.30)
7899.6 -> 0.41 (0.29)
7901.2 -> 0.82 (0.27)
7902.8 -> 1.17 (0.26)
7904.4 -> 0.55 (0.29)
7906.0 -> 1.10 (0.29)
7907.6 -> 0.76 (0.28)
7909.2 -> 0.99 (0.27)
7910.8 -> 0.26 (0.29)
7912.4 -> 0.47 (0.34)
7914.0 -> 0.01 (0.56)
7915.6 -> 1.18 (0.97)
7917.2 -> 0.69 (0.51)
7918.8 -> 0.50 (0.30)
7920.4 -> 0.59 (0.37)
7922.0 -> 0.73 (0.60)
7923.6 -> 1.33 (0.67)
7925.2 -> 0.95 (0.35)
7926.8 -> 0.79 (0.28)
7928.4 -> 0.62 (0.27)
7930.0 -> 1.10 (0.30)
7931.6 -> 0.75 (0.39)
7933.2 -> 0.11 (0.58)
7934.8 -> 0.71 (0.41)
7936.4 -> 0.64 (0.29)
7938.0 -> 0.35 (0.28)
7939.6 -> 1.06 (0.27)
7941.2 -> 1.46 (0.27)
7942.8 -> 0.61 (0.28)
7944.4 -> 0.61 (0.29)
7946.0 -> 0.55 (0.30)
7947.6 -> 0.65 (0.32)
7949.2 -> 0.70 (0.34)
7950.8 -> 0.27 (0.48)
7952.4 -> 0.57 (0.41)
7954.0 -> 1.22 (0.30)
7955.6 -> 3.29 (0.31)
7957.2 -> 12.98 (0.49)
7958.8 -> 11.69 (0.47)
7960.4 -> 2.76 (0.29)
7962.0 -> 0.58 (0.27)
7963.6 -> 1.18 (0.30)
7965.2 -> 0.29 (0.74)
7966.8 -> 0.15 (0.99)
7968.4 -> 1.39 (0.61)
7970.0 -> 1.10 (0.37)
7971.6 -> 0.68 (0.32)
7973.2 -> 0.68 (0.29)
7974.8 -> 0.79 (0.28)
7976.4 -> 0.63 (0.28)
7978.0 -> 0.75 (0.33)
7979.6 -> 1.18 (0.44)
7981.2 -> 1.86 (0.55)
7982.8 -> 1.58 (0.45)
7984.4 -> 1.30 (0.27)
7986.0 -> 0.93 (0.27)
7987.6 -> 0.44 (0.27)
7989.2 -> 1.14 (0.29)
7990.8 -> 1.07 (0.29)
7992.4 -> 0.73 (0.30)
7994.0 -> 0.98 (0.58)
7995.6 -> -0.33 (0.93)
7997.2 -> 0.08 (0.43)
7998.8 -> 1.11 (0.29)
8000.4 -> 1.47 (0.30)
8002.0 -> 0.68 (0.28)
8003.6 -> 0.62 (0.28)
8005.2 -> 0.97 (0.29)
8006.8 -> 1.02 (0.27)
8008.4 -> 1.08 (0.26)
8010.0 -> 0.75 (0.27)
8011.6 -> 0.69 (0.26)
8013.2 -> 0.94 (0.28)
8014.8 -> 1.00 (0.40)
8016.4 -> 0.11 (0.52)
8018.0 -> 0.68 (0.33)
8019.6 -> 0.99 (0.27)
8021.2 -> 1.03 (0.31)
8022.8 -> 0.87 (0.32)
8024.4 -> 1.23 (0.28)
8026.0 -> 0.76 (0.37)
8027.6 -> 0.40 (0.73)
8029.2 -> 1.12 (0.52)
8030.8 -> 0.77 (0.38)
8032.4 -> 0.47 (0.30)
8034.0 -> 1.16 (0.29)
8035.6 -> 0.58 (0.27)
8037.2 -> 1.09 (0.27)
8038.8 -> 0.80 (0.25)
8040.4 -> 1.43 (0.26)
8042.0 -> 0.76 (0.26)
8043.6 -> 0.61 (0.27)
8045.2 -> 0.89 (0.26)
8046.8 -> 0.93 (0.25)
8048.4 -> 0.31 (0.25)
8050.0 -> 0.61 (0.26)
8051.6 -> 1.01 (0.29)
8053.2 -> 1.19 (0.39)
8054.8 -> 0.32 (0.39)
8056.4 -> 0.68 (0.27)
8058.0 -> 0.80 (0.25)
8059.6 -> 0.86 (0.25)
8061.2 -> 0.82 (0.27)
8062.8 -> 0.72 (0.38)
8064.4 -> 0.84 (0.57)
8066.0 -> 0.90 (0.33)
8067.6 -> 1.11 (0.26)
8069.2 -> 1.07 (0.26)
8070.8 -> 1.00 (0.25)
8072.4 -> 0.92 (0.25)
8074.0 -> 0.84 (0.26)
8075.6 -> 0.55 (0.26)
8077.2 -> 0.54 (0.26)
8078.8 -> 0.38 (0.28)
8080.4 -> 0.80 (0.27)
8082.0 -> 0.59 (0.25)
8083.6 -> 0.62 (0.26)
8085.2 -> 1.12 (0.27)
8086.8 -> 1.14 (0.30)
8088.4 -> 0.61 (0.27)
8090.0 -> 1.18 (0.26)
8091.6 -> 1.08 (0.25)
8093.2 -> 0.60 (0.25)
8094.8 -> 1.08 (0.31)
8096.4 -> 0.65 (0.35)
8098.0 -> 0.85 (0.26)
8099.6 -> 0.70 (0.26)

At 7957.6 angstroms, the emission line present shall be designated H-alpha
